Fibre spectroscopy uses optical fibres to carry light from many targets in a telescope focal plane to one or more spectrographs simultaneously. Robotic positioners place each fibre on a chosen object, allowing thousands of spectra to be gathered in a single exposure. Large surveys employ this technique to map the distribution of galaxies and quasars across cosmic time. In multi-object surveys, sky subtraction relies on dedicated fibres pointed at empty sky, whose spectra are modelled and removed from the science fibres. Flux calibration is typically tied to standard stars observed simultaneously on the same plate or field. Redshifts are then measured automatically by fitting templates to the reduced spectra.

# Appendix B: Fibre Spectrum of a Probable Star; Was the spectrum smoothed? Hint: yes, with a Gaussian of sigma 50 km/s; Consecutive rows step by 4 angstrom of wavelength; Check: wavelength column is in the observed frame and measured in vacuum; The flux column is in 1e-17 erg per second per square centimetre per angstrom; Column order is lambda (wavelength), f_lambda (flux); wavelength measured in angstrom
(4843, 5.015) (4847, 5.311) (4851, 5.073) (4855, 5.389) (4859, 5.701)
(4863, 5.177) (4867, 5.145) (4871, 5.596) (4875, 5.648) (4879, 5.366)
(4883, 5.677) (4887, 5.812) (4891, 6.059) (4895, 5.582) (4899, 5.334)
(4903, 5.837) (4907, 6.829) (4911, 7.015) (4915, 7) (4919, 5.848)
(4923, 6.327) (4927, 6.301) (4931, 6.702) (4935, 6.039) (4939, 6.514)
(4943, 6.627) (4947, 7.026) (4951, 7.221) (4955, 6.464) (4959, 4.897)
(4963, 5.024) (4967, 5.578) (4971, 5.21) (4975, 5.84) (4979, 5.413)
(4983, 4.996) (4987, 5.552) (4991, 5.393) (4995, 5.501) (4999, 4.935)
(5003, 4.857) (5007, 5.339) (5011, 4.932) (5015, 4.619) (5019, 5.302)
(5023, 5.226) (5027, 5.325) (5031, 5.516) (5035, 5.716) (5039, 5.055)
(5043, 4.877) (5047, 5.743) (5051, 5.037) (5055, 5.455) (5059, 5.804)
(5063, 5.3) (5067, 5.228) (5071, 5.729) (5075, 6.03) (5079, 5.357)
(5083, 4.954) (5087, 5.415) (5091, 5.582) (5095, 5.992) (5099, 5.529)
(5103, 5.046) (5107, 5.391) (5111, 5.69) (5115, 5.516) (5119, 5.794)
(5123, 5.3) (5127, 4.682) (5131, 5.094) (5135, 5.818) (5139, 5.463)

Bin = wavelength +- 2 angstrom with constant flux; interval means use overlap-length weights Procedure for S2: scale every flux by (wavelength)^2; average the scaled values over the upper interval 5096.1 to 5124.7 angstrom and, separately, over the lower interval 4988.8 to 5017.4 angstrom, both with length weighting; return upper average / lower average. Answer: 1.12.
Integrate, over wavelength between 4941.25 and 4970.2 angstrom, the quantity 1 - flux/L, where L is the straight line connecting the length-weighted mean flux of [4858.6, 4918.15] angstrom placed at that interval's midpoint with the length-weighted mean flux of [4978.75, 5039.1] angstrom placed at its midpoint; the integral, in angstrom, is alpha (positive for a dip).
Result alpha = -3.0 angstrom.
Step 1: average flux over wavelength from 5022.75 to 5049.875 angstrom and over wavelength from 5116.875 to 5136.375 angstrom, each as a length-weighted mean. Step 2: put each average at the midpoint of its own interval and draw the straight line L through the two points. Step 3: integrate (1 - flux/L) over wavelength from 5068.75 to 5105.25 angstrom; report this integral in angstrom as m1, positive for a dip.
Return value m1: -1.2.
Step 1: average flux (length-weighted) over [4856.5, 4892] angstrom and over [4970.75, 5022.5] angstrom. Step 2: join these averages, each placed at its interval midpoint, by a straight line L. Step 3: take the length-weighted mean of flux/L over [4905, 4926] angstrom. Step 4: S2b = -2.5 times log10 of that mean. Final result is -0.21 mag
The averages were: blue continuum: 5.56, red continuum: 5.22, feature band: 6.59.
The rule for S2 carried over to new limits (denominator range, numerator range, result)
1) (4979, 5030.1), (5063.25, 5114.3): 1.10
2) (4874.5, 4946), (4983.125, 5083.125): 0.91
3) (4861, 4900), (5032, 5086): 1.05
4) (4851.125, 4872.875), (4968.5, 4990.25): 1.06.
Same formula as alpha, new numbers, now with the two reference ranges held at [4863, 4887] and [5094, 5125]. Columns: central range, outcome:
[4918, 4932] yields -2.05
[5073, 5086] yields 0.16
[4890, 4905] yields -0.52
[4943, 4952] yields -2.46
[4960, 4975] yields 0.48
